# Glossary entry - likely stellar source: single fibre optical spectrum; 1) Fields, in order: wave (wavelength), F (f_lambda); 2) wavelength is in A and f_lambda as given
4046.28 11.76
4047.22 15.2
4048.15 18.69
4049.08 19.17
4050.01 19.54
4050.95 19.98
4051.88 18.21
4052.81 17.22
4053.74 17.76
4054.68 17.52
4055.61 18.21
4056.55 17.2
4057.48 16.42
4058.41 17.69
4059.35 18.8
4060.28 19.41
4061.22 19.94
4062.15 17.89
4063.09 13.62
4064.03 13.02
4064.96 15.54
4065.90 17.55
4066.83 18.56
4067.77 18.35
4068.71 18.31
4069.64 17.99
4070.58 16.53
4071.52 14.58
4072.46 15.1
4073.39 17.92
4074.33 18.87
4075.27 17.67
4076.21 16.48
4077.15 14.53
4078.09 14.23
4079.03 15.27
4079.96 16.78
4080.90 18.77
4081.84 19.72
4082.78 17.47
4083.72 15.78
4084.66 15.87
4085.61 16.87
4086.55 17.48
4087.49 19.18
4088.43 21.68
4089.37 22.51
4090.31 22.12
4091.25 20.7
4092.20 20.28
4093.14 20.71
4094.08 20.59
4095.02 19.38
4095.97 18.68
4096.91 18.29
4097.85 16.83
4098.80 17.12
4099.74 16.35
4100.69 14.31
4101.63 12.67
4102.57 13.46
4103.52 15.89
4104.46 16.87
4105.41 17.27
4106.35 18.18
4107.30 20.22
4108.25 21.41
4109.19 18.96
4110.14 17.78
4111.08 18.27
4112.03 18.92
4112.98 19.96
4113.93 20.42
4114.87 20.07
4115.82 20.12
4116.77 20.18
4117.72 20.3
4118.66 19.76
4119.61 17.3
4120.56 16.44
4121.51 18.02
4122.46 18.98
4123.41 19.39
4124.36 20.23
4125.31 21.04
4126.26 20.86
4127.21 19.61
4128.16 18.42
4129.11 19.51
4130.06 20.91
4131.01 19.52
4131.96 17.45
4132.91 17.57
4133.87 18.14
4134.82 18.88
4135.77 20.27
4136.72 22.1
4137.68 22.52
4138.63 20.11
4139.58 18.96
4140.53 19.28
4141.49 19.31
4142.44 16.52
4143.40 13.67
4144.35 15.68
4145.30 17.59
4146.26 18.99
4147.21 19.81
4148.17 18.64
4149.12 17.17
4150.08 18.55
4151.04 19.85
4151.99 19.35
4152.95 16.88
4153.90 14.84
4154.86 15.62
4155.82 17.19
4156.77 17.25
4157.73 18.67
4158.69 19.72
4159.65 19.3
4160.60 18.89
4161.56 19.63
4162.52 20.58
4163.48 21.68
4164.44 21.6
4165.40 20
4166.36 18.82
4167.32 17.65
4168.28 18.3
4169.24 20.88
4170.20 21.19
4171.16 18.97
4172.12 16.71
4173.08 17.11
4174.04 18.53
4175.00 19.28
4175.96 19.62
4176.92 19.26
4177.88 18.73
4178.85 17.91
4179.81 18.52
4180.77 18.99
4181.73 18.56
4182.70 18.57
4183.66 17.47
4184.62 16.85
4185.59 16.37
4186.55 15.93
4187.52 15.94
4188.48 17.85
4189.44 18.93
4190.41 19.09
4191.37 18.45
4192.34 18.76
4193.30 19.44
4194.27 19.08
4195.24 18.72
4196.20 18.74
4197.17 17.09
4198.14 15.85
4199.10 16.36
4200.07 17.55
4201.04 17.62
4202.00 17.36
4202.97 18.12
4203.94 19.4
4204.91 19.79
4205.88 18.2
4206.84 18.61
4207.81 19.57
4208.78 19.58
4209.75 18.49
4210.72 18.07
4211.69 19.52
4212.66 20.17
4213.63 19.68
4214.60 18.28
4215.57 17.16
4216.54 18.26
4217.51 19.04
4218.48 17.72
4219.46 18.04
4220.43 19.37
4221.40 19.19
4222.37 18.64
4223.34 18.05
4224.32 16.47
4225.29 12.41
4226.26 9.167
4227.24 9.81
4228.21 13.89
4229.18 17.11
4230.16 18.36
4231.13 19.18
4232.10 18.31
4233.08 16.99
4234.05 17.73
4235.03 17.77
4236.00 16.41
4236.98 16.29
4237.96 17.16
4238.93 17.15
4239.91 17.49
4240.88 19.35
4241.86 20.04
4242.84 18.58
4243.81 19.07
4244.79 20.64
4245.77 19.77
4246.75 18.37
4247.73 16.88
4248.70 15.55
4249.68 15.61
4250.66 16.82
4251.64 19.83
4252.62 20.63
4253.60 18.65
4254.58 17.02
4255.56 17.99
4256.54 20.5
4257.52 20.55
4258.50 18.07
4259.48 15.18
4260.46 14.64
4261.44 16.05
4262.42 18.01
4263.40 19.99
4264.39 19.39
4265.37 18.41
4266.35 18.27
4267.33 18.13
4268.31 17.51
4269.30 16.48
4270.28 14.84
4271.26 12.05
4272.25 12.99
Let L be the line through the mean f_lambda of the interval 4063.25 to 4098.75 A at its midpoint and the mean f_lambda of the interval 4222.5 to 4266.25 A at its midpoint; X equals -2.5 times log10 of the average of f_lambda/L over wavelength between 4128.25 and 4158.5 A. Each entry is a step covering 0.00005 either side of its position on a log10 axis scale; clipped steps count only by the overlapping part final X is -0.05 mag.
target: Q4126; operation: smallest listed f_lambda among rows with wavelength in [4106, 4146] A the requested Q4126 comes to 13.67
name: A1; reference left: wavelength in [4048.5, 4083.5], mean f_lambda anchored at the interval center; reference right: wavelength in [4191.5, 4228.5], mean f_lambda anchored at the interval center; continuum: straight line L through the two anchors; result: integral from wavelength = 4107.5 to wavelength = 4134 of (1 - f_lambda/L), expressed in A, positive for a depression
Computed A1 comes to -2.8 A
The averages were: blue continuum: 17.3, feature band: 19.3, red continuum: 17.7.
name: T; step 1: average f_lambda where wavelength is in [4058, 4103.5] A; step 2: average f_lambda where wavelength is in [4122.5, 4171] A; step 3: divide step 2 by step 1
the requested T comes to 1.08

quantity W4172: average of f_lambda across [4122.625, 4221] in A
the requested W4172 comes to 18.6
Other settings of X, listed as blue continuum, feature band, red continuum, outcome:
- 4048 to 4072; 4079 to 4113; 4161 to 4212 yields -0.02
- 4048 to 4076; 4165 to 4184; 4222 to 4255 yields -0.09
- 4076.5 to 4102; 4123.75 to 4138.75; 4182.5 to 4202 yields -0.11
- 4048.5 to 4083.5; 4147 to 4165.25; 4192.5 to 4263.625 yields -0.07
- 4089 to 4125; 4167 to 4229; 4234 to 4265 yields 0.02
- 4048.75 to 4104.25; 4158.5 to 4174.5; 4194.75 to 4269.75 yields -0.10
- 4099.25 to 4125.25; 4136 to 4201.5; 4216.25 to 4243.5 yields -0.04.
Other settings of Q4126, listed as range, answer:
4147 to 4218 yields 14.84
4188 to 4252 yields 9.167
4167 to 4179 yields 16.71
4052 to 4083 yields 13.02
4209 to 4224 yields 17.16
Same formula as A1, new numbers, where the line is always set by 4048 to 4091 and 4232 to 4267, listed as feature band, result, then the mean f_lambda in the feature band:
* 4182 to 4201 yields 0.2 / 17.7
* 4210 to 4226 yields 0.0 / 18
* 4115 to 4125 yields -0.8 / 19.1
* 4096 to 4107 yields 0.9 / 16.3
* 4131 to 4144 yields -0.7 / 18.8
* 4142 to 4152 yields 0.0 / 17.7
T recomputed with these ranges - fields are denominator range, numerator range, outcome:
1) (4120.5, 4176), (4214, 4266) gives 0.93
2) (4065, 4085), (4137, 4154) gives 1.08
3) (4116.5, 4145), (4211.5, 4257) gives 0.93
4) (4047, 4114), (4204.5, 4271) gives 1.00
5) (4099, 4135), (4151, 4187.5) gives 1.00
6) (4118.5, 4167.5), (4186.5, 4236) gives 0.94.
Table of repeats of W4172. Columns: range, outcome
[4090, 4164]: 18.7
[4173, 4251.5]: 17.8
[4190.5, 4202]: 18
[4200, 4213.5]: 18.8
